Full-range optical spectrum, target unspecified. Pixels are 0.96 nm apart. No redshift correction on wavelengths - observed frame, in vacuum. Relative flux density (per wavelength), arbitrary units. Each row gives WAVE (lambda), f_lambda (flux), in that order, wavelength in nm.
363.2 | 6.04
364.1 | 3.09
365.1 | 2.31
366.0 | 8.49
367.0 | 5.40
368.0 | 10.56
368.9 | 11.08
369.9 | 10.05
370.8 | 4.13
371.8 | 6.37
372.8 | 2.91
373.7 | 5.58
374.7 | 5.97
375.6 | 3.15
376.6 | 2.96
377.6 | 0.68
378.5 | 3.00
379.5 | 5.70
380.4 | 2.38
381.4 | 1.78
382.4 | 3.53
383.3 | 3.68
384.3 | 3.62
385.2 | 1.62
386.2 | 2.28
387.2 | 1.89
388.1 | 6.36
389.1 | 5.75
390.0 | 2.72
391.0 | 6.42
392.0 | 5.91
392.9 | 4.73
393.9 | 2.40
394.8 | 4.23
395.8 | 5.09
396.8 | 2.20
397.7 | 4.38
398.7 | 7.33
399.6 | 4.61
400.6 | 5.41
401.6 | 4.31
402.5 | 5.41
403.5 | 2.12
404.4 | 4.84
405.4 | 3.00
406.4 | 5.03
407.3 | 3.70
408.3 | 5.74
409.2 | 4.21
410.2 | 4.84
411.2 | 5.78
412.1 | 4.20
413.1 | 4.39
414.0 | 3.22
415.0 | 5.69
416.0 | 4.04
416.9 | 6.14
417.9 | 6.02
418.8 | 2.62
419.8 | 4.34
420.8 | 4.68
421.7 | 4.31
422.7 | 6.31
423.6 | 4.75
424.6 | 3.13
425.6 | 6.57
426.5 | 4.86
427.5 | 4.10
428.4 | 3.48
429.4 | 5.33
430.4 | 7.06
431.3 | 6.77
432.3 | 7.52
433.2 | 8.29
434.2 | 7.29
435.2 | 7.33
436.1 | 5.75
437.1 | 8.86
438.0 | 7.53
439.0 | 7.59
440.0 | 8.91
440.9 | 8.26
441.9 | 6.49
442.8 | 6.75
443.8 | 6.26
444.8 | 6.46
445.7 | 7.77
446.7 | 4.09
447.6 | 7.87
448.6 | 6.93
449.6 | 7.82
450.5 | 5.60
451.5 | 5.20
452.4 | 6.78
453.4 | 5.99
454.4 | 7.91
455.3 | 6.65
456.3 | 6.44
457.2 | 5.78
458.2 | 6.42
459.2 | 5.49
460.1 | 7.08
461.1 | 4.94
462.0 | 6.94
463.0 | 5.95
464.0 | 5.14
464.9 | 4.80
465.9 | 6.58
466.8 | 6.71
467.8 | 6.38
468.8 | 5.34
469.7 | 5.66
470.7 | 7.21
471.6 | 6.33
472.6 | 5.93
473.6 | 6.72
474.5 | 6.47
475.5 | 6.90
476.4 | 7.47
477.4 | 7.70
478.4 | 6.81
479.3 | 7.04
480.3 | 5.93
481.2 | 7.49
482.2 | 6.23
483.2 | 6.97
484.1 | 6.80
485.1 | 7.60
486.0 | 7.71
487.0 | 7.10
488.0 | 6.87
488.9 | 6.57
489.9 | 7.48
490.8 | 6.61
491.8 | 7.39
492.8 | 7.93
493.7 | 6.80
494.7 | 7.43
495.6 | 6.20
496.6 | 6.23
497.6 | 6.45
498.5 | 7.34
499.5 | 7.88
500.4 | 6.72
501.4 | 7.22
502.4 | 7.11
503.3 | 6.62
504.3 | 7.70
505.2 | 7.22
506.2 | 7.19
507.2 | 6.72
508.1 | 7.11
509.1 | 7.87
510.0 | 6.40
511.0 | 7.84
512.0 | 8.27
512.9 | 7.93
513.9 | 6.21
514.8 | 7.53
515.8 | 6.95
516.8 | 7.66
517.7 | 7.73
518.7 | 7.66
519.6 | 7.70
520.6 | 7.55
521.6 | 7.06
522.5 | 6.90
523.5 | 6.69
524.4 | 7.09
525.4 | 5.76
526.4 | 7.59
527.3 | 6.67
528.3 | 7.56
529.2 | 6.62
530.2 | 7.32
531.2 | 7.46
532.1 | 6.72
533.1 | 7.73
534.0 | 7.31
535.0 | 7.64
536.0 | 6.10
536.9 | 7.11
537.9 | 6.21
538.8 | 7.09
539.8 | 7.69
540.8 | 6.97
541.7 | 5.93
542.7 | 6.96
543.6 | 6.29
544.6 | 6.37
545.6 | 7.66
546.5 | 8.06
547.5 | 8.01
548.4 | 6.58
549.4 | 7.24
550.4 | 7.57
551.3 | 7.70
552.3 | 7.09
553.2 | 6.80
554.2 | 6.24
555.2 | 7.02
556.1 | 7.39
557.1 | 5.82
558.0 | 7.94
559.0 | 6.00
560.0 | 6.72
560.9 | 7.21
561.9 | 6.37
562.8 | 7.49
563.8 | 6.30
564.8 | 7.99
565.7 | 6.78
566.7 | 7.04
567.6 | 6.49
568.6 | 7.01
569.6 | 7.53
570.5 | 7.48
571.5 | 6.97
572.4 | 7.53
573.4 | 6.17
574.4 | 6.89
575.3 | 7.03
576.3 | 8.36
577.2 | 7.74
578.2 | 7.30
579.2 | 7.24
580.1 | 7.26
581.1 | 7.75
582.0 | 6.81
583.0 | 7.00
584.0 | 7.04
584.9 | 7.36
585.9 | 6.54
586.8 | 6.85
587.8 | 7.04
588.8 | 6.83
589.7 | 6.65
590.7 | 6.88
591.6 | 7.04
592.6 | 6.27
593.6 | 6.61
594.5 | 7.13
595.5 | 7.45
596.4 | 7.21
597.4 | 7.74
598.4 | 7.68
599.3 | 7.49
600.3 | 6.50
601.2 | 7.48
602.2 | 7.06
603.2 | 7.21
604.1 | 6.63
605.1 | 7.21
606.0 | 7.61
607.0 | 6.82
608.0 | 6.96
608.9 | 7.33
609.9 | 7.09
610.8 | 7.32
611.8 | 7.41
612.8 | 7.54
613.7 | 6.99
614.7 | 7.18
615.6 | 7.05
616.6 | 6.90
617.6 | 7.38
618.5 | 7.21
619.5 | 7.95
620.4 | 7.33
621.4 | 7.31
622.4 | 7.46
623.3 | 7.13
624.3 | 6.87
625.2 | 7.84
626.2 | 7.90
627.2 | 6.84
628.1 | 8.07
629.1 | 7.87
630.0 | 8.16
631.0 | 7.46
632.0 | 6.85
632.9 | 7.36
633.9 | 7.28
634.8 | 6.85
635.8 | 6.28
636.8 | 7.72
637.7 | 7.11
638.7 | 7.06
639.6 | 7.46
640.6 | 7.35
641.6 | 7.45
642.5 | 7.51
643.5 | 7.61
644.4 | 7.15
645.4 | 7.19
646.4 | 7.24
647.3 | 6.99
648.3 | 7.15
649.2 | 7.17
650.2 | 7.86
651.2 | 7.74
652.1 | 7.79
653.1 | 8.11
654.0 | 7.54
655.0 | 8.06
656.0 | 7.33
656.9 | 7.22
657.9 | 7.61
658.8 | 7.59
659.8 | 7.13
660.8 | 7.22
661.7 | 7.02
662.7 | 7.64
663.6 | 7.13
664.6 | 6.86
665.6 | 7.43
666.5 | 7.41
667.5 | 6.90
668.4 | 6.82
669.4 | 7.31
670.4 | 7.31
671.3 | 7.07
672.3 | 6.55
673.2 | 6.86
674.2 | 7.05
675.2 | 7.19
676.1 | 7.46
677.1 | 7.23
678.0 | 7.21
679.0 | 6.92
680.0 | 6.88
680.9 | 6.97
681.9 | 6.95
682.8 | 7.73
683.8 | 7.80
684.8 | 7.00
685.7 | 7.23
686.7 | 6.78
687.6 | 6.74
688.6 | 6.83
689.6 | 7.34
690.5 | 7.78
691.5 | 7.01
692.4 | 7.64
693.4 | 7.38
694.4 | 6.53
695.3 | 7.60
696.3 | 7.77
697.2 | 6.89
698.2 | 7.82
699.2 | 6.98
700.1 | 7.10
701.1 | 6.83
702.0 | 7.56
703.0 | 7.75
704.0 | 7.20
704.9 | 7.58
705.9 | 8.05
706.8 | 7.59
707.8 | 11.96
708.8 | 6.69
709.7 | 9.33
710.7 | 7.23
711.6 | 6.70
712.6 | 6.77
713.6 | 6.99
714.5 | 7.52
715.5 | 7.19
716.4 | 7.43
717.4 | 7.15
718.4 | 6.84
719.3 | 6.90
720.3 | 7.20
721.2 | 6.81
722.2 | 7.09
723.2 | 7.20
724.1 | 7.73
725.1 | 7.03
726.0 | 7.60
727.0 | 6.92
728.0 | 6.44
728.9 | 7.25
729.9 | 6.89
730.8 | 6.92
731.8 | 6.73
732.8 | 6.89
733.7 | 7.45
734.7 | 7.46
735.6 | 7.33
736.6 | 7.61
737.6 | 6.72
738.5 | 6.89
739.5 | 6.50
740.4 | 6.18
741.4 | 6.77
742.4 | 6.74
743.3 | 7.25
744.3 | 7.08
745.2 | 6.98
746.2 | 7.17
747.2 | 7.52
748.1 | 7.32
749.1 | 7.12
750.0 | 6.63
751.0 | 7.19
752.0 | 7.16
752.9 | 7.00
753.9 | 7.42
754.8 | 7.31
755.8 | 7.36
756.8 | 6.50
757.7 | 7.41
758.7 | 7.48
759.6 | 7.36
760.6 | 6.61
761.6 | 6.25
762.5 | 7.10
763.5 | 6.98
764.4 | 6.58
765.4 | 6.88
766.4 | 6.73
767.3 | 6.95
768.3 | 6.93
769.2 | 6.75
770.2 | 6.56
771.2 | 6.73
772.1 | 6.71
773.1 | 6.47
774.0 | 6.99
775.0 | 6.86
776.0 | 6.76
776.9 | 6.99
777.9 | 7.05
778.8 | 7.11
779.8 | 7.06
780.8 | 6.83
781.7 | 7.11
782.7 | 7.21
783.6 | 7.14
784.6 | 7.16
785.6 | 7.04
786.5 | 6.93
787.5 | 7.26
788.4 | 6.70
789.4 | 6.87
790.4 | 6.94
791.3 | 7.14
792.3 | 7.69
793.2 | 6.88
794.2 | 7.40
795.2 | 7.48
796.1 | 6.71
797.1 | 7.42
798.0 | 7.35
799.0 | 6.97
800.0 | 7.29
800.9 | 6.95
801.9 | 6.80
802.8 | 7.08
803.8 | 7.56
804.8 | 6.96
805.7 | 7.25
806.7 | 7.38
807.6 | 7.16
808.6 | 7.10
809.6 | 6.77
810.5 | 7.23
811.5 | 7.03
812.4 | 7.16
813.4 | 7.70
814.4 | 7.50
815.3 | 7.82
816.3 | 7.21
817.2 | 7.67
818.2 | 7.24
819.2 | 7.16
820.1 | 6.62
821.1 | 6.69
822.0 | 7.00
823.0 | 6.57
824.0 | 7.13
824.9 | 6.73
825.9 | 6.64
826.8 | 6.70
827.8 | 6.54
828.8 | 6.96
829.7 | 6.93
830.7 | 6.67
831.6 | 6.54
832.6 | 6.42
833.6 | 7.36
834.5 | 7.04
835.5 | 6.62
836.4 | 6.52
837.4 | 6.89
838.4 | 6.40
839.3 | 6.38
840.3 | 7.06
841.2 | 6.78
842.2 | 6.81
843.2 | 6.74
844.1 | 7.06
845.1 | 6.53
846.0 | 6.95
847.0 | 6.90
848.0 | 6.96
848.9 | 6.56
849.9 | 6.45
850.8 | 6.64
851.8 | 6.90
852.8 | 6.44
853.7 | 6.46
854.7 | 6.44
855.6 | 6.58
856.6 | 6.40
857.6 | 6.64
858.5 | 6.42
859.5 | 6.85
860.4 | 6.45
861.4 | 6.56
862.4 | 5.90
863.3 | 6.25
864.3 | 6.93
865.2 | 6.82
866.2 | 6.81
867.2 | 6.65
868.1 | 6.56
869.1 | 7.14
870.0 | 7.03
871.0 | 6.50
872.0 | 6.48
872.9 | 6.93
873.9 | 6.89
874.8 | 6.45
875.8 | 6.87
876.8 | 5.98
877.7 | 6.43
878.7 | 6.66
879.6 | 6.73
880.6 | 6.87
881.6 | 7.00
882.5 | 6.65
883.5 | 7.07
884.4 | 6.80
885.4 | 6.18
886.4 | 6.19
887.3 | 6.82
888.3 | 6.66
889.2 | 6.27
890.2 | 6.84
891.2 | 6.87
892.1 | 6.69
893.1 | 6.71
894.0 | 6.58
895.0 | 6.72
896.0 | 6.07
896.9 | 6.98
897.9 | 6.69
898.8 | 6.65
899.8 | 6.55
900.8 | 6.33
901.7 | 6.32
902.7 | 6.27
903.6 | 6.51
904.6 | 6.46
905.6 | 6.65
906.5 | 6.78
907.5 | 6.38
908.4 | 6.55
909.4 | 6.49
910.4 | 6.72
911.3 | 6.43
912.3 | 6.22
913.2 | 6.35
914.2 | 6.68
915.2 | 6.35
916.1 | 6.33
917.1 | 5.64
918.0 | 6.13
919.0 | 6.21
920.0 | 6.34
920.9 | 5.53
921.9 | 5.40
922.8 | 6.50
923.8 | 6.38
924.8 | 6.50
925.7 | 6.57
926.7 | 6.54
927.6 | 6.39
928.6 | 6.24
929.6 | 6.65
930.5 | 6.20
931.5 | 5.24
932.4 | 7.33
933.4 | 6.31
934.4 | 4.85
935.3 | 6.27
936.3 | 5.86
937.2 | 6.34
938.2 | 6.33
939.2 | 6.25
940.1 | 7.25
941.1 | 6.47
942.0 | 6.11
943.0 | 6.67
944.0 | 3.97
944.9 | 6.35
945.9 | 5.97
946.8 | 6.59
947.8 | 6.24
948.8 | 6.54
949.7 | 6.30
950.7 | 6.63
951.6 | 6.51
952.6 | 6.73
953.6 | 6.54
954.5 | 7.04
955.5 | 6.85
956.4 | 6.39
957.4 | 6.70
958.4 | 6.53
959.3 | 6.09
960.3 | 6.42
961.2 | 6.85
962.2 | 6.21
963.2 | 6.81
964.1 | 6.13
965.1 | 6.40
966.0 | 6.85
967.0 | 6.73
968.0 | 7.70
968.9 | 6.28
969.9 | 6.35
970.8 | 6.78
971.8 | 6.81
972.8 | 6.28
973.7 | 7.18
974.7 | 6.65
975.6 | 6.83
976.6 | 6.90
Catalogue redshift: 0.08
